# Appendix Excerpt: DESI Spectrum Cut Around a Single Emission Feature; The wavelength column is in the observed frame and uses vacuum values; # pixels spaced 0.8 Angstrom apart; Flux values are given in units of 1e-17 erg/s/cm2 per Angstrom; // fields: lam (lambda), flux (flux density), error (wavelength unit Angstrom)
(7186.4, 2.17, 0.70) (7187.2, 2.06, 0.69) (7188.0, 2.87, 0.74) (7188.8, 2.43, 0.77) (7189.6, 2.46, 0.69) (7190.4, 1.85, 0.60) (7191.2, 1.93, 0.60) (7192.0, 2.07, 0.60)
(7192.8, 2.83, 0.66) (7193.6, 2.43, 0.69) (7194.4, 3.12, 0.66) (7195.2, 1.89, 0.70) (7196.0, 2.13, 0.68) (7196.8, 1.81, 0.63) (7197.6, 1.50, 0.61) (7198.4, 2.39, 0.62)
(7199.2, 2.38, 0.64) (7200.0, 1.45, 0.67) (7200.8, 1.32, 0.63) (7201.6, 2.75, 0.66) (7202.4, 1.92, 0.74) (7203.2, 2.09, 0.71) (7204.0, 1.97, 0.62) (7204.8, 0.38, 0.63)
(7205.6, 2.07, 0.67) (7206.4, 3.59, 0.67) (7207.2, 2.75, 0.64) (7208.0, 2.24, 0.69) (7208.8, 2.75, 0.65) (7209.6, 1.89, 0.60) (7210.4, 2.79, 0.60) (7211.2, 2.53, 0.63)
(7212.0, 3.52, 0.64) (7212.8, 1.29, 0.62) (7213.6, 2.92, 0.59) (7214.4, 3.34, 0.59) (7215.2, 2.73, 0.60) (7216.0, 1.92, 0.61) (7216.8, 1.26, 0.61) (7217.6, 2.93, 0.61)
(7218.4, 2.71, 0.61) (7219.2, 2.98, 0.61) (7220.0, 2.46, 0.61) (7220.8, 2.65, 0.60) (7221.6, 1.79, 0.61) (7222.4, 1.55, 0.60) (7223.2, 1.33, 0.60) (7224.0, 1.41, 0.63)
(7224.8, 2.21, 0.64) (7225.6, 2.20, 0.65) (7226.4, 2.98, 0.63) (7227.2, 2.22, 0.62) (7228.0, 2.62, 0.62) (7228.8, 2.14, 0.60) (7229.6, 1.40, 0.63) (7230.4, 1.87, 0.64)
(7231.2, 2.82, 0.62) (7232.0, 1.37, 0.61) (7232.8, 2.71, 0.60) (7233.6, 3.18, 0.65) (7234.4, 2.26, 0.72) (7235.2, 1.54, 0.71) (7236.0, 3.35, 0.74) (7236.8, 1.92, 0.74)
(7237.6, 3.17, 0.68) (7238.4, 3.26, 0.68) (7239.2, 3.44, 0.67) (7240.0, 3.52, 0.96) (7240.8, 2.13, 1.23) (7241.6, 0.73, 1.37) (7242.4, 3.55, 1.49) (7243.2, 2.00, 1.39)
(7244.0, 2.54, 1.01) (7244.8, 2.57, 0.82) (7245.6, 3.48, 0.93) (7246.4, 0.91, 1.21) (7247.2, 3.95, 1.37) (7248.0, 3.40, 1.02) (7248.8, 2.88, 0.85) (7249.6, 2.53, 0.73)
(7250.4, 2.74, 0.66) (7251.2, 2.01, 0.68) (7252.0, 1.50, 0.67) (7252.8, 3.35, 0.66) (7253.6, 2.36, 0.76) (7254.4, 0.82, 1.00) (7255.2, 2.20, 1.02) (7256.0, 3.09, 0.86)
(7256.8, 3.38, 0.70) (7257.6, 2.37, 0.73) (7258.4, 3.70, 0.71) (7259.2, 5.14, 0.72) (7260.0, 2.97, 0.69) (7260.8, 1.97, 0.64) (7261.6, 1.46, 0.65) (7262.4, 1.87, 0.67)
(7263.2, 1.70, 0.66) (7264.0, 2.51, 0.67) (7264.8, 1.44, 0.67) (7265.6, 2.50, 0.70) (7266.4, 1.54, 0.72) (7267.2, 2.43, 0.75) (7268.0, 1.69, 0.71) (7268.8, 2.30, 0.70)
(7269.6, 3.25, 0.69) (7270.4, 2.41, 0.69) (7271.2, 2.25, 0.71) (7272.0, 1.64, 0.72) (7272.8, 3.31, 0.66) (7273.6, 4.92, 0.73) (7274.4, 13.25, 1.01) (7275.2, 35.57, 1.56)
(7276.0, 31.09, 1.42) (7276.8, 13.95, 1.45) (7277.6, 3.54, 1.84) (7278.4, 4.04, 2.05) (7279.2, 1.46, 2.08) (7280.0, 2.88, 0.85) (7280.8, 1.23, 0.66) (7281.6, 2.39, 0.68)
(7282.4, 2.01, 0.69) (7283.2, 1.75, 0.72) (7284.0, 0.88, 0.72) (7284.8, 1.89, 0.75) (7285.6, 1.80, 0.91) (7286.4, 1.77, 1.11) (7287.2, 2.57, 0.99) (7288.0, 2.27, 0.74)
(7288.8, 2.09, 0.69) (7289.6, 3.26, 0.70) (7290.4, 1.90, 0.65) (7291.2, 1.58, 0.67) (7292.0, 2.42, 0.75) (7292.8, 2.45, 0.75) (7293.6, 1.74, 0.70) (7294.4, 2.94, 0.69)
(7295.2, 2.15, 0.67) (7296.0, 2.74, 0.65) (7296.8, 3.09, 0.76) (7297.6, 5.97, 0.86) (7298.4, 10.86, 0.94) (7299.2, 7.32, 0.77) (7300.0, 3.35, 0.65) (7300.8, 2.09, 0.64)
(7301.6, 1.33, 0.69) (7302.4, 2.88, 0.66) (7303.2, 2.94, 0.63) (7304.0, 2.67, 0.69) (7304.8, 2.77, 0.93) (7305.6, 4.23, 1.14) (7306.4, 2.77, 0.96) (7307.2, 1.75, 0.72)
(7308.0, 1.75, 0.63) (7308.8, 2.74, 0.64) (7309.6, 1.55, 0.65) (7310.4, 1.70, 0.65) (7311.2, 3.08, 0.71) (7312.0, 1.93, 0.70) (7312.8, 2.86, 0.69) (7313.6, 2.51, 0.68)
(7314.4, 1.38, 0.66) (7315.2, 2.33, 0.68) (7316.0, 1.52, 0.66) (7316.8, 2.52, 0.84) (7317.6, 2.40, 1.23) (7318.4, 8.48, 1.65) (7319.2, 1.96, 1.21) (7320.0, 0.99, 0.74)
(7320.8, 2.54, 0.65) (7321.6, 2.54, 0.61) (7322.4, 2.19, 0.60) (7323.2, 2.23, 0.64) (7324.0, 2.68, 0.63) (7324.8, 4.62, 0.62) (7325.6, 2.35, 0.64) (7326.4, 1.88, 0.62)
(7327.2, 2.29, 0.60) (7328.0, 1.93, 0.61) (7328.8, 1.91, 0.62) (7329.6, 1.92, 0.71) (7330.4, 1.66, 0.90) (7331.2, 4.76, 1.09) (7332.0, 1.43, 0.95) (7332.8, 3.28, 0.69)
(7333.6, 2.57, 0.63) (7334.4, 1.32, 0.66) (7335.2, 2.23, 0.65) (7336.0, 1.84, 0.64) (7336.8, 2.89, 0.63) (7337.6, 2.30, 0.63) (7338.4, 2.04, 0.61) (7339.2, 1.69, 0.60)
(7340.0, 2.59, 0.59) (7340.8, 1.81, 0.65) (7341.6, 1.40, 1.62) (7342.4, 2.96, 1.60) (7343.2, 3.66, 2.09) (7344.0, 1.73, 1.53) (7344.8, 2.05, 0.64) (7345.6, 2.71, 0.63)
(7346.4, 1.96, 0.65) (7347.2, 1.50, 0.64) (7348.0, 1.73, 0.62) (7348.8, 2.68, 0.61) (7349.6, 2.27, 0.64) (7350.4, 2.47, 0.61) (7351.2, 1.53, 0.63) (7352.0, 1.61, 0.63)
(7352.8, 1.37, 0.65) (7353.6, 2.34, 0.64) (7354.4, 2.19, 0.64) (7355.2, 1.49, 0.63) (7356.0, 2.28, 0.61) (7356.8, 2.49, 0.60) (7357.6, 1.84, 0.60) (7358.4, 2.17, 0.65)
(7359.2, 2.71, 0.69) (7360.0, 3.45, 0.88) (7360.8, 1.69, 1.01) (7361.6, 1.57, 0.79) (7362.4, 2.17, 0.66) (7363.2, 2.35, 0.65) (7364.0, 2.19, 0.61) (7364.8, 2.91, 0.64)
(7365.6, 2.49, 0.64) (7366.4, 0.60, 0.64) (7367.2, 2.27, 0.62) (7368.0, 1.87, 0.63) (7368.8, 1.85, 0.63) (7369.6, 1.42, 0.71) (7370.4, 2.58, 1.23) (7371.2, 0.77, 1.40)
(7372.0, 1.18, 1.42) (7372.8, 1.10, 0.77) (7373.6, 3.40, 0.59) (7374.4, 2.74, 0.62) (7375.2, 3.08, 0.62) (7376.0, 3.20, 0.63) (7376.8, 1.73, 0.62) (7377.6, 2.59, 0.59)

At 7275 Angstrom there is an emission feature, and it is H-alpha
